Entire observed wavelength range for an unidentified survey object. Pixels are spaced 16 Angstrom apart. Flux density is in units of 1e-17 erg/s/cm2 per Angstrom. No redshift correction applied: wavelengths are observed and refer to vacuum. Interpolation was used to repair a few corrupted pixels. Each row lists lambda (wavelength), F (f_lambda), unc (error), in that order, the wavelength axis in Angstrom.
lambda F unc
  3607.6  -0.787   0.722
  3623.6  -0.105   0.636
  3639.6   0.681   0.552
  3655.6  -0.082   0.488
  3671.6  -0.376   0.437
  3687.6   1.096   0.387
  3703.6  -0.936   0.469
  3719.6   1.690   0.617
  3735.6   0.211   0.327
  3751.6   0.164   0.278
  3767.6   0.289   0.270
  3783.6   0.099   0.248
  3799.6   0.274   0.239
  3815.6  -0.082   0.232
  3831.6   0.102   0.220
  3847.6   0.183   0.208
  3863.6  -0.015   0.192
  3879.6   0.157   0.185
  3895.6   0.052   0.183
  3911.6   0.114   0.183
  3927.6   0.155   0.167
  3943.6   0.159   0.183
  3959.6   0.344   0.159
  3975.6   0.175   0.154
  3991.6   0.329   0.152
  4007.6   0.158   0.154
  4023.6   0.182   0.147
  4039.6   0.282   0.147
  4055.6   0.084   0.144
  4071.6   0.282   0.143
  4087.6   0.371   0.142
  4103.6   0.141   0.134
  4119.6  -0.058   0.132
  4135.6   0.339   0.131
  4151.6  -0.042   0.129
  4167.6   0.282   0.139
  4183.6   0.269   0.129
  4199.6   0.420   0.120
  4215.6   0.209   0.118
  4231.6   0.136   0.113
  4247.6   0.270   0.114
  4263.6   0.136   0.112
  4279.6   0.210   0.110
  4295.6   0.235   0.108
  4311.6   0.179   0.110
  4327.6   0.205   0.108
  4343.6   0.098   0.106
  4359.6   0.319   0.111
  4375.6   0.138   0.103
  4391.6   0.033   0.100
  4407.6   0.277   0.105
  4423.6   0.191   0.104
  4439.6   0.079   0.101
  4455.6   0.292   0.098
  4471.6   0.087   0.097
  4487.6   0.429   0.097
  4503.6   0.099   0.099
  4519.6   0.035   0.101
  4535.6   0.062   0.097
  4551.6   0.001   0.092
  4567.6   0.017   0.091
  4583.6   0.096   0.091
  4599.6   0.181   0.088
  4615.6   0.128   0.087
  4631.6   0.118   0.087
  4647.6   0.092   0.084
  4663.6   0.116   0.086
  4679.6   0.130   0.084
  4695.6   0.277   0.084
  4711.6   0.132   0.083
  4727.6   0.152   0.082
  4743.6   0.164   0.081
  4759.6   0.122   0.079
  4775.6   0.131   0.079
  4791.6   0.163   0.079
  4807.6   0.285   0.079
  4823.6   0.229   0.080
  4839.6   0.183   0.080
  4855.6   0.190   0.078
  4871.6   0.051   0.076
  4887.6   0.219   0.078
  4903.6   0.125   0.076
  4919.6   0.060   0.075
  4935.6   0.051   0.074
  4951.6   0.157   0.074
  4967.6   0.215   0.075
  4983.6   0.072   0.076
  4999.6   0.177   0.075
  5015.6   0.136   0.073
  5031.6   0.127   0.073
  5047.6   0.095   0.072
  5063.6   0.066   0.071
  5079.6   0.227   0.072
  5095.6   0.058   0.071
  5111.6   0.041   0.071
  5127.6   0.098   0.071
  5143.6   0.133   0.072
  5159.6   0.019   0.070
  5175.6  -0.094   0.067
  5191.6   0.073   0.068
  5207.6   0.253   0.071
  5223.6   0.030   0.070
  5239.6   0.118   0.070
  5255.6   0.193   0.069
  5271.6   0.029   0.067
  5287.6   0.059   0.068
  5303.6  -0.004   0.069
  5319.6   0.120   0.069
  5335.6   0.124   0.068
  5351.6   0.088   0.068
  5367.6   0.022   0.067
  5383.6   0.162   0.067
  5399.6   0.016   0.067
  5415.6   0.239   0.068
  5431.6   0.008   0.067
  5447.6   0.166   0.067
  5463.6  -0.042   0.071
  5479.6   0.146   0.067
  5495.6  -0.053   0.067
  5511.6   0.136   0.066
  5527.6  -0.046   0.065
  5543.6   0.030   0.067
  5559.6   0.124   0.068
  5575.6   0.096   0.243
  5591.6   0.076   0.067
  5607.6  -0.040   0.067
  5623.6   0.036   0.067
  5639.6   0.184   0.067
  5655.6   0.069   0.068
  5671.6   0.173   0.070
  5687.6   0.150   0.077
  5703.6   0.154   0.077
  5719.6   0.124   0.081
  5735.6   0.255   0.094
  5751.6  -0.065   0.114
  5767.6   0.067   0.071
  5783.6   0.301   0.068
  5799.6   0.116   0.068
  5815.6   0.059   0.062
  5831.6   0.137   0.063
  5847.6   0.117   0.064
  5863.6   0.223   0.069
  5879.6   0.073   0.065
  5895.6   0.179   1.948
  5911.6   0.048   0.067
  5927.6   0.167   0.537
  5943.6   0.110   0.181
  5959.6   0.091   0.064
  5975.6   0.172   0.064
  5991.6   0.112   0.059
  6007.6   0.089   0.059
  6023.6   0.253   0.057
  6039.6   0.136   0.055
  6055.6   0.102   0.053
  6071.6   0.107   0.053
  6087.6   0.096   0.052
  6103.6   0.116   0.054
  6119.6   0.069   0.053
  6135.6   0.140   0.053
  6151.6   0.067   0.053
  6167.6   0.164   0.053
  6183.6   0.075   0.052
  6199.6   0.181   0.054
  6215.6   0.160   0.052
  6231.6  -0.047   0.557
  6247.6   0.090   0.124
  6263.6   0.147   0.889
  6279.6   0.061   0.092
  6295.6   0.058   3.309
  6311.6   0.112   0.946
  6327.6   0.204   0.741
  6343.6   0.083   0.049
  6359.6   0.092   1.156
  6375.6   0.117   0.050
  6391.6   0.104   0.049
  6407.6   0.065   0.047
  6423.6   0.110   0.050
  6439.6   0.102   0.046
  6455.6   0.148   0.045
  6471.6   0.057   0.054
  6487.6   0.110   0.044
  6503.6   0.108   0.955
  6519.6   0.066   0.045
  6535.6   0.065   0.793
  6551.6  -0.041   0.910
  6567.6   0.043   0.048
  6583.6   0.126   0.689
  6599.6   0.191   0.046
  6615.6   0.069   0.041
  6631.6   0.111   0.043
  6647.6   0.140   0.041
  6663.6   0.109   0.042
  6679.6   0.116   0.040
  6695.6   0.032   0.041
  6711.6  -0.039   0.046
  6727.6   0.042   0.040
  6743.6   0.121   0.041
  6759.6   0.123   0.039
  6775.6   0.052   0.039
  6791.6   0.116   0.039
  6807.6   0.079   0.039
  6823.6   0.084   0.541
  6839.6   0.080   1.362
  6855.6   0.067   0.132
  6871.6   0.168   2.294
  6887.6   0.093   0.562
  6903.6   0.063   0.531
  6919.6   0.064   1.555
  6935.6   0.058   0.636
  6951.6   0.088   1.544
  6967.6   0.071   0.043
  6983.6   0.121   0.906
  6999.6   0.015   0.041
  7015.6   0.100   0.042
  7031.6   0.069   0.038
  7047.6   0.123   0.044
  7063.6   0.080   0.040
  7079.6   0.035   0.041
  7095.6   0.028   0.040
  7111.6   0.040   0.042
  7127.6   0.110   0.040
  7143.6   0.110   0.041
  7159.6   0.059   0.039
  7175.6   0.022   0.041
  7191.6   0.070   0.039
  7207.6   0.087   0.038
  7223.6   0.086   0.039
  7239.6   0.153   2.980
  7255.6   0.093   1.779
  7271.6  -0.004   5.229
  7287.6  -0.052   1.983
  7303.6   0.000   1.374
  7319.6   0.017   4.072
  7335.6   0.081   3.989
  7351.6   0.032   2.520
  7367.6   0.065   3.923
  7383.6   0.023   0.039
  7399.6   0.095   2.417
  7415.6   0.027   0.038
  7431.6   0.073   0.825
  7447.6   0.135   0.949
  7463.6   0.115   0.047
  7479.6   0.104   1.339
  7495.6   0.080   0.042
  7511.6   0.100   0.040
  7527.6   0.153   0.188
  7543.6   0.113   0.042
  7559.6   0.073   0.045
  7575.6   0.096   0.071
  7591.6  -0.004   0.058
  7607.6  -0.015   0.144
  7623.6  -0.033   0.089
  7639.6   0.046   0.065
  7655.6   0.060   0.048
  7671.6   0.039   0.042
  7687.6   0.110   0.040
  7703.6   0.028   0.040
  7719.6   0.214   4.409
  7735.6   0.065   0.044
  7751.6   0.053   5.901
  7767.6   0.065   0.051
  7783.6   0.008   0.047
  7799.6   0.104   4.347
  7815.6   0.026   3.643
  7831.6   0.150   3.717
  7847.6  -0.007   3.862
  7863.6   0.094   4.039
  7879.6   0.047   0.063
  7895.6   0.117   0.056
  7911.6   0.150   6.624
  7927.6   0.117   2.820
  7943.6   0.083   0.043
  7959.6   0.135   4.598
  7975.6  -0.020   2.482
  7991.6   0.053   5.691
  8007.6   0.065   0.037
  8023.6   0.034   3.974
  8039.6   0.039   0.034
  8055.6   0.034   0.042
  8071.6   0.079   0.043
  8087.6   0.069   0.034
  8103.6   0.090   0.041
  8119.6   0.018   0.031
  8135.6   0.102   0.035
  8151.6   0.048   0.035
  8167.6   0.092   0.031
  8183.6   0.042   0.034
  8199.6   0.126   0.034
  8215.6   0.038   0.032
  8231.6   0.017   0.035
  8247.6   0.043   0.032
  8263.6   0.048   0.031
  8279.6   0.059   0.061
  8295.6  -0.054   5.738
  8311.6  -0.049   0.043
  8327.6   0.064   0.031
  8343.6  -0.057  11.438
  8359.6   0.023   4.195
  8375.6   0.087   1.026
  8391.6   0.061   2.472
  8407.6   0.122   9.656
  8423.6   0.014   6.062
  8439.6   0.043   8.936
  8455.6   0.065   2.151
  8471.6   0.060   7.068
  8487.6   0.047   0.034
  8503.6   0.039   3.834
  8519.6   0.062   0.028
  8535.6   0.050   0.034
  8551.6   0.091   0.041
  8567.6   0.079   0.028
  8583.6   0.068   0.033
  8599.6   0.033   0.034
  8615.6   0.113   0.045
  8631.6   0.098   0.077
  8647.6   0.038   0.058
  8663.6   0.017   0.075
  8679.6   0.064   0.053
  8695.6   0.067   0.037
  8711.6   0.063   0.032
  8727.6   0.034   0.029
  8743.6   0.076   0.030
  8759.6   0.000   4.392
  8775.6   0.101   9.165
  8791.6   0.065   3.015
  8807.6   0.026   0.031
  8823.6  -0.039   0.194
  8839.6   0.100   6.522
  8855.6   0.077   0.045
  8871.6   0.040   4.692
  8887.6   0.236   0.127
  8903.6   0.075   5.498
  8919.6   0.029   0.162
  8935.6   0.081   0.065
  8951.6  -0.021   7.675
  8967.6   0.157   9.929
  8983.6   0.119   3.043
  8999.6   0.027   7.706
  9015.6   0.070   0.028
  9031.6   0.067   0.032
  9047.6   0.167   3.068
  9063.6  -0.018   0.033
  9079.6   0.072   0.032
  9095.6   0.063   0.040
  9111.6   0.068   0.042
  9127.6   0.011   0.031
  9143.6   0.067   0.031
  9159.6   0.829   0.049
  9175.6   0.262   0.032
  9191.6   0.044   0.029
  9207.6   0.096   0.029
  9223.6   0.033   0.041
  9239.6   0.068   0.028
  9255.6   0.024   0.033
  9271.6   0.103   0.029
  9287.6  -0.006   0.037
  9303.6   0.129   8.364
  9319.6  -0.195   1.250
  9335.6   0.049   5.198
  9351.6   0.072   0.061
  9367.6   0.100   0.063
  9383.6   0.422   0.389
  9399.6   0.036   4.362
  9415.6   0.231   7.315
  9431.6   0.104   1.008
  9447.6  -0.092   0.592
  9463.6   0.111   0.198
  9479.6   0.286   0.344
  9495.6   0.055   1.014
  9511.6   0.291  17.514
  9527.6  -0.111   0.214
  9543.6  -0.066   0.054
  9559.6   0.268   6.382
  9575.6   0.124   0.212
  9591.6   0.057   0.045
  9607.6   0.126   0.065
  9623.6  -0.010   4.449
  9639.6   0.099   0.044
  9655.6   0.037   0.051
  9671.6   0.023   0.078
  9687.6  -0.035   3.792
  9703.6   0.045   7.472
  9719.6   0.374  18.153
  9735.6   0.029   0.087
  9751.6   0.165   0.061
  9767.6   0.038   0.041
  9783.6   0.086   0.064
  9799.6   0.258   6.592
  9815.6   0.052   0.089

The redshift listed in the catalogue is 1.458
